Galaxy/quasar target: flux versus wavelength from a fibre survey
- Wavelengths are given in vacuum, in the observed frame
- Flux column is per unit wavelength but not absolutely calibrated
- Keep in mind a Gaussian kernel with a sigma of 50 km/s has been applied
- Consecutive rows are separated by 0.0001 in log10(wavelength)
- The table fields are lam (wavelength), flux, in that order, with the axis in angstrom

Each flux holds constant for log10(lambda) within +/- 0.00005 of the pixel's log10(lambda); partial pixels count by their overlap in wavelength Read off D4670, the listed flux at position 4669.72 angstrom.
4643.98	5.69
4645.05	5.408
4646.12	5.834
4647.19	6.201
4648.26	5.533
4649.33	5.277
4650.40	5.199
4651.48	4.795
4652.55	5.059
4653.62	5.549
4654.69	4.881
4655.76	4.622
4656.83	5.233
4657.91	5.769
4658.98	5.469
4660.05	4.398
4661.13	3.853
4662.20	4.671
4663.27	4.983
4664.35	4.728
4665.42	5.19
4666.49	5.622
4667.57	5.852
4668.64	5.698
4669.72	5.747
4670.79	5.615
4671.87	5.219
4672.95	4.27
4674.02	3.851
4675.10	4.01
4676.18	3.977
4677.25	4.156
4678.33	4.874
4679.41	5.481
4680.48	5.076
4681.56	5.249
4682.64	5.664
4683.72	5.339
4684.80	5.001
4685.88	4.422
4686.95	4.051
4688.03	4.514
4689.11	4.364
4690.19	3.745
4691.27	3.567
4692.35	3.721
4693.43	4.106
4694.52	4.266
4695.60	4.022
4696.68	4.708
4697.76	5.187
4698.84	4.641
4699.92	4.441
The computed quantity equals 5.747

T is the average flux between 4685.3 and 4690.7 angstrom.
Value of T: 4.23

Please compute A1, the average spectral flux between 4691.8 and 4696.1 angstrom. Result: 4.02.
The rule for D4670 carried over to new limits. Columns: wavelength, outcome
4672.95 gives 4.27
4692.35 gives 3.721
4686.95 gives 4.051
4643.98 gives 5.69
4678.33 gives 4.874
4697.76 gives 5.187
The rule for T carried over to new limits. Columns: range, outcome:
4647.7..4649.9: 5.41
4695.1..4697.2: 4.37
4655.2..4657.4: 4.93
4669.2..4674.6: 4.93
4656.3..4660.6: 5.2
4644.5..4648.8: 5.74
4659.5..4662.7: 4.31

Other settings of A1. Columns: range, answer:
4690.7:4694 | 3.79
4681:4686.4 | 5.13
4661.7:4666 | 4.91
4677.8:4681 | 5.15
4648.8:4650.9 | 5.24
